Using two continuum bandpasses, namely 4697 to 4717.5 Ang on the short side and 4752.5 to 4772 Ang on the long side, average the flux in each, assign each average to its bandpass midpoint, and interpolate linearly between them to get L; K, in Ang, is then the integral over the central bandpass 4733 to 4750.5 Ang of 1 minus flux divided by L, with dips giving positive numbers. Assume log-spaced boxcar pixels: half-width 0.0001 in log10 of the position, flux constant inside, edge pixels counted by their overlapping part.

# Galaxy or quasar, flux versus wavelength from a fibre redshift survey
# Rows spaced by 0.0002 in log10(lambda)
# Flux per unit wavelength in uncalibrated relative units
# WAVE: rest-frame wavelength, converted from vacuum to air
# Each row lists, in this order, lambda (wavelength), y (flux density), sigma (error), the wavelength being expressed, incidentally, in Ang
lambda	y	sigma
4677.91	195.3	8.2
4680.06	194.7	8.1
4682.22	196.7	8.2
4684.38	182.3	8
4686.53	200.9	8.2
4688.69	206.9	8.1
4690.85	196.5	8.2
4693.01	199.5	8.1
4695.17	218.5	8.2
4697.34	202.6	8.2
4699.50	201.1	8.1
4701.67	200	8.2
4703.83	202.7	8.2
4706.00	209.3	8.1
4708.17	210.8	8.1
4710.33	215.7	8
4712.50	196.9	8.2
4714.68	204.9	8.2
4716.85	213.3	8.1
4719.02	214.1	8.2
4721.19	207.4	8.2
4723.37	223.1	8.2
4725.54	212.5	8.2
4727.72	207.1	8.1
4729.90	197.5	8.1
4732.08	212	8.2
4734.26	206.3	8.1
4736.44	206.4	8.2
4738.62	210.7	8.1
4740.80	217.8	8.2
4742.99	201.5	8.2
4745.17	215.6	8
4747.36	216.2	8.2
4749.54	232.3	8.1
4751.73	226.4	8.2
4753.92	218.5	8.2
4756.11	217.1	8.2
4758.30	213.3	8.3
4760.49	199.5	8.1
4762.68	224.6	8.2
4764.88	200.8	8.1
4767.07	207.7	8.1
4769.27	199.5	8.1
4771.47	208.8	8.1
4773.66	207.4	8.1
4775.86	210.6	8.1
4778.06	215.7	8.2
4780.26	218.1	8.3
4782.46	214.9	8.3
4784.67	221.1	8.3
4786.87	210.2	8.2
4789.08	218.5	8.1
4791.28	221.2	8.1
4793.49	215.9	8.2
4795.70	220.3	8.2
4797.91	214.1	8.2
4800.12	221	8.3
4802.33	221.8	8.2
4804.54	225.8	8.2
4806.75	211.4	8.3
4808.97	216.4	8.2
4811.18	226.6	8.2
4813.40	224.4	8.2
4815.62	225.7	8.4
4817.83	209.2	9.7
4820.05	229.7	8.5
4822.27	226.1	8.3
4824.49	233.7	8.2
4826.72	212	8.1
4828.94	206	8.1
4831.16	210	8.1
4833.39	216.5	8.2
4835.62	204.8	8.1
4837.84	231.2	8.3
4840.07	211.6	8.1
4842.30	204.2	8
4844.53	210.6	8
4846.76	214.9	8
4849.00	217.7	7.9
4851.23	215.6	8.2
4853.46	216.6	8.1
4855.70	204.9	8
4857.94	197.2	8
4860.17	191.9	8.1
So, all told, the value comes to -0.4 Ang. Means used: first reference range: 206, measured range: 213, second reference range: 210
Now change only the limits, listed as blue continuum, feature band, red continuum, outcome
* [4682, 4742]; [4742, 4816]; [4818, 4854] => -1.5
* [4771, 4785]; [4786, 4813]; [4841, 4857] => -0.7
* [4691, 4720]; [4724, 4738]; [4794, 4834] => 0.1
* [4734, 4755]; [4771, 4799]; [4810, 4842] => 0.2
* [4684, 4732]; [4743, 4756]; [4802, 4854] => -0.6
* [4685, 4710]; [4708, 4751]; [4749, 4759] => 0.5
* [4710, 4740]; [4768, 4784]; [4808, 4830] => 0.3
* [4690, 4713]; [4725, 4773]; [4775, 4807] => 0.1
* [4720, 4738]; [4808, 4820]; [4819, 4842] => -0.3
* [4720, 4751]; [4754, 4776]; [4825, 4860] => 0.3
